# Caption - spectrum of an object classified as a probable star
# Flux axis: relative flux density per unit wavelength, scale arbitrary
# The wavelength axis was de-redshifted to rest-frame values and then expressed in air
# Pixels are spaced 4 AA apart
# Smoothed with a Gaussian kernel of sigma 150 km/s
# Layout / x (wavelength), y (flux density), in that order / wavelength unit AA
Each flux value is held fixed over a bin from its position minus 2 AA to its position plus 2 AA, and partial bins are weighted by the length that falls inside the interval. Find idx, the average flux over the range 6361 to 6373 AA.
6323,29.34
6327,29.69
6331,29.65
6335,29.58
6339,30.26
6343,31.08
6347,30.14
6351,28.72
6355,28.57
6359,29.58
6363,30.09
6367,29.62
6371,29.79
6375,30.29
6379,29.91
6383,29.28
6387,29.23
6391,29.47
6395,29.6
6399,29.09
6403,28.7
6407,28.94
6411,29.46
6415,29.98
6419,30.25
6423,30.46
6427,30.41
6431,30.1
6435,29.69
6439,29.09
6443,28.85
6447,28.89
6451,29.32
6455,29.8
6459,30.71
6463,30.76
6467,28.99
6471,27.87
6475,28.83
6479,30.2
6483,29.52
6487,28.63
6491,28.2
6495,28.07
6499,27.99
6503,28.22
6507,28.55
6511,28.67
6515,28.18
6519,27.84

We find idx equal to 29.8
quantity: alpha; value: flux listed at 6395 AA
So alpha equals 29.6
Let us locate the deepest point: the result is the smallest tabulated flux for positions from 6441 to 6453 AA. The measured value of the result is 28.85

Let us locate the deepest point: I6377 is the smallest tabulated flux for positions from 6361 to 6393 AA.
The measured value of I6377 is 29.23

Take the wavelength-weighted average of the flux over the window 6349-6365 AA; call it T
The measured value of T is 29.2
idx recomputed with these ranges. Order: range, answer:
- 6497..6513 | 28.4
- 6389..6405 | 29.2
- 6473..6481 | 29.5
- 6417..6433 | 30.3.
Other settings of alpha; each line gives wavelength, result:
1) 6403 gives 28.7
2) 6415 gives 29.98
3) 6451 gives 29.32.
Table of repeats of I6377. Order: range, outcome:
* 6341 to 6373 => 28.57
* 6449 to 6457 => 29.32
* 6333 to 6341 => 29.58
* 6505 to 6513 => 28.55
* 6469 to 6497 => 27.87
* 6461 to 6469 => 28.99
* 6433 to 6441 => 29.09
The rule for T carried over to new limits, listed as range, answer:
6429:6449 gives 29.3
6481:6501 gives 28.5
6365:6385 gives 29.8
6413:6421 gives 30.1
